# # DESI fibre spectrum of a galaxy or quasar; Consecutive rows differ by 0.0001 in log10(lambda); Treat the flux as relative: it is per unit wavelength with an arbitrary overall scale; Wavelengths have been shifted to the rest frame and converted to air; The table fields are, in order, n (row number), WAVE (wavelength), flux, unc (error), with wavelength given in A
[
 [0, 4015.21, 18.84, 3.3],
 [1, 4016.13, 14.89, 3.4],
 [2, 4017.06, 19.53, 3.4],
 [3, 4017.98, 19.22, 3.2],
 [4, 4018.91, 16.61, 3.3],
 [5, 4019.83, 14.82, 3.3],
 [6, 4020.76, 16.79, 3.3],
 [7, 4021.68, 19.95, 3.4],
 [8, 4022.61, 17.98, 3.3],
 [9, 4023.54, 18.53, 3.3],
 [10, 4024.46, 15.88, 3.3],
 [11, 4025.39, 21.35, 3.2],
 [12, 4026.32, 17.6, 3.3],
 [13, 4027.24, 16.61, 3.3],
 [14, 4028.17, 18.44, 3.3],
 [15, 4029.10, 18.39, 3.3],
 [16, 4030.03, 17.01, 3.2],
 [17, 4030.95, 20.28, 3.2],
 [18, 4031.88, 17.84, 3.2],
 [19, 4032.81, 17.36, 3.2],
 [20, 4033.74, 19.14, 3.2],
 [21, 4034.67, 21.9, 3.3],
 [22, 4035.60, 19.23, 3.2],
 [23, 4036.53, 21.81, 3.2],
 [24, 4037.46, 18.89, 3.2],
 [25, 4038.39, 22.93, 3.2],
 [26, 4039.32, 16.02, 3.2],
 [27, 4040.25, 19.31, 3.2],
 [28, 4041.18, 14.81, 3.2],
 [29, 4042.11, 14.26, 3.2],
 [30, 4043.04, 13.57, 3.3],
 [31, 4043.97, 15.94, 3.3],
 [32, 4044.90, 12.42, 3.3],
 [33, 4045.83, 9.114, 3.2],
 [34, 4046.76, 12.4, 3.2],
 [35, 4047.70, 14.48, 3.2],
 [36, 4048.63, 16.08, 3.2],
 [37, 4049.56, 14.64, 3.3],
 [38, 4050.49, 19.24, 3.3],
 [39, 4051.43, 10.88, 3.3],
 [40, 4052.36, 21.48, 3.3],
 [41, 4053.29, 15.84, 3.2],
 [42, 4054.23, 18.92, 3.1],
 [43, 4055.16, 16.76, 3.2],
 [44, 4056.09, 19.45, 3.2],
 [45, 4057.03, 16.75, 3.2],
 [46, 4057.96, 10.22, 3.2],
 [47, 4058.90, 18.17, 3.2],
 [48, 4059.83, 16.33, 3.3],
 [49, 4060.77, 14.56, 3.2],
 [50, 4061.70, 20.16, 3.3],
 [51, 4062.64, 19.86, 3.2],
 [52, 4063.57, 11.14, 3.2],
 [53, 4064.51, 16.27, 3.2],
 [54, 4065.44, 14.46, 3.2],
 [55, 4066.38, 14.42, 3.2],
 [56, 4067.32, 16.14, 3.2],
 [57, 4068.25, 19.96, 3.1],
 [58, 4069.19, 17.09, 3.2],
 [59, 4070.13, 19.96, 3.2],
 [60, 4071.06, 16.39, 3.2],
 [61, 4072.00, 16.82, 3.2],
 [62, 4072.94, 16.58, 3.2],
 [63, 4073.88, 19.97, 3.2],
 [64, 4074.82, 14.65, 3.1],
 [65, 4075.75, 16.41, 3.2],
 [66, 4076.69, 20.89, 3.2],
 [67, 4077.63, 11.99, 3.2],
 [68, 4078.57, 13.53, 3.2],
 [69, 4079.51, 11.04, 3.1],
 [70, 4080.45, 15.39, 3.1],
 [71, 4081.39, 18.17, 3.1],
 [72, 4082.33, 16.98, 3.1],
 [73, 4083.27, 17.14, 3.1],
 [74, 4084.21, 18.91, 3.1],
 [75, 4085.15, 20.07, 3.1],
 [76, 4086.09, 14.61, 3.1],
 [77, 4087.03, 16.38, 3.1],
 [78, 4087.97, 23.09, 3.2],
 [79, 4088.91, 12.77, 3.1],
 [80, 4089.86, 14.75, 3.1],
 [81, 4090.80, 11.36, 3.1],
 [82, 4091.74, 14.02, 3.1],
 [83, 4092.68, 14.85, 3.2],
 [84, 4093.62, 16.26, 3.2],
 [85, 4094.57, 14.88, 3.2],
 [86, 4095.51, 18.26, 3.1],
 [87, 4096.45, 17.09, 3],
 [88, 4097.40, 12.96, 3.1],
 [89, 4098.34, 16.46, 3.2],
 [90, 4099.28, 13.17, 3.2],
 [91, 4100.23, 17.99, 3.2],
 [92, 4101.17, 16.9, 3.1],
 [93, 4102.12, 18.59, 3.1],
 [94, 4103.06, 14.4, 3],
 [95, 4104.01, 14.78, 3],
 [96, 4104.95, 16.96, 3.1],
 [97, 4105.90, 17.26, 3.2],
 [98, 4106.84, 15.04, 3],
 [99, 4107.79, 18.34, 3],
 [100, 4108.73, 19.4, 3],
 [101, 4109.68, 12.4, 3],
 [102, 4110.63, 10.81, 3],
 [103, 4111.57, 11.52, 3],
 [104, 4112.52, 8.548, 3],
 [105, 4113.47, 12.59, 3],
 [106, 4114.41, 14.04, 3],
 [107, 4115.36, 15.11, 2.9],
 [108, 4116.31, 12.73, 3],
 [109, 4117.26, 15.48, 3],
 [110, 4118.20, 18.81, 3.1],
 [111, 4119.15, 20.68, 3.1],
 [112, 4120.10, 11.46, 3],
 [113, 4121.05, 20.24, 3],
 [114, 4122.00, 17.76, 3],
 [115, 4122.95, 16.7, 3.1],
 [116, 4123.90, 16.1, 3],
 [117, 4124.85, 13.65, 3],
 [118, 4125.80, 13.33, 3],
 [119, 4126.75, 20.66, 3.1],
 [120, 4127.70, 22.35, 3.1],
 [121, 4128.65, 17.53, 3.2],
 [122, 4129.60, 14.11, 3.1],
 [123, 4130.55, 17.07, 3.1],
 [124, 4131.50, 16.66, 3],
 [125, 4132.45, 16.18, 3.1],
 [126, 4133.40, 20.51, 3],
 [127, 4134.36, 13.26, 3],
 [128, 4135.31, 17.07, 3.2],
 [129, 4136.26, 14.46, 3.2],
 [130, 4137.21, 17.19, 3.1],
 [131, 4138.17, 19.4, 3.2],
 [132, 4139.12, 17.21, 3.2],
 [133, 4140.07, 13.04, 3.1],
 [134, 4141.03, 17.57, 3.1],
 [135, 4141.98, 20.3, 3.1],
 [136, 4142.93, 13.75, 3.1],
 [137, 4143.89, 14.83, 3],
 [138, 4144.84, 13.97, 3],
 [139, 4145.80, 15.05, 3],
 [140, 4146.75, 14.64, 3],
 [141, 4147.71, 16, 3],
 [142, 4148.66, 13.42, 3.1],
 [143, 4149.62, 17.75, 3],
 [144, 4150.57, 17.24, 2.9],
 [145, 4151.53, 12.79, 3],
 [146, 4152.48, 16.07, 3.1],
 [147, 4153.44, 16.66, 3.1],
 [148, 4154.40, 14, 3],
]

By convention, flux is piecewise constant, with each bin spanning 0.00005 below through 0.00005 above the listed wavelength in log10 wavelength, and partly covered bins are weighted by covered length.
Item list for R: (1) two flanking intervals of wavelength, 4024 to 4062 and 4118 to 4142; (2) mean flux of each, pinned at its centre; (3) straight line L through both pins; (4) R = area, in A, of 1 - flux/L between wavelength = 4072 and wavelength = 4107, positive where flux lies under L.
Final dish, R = 1.81 A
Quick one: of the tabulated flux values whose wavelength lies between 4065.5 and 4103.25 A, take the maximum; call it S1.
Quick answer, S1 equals 23.09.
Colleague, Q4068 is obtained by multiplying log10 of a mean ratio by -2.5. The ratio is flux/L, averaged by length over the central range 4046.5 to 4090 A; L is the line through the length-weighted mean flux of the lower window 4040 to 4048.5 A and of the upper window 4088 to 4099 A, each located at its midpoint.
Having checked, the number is -0.133 mag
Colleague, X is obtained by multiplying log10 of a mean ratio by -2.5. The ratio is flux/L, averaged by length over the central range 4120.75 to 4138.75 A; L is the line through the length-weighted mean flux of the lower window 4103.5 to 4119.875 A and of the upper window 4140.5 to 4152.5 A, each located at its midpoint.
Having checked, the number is -0.12 mag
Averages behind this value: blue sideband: 14.9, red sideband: 15.6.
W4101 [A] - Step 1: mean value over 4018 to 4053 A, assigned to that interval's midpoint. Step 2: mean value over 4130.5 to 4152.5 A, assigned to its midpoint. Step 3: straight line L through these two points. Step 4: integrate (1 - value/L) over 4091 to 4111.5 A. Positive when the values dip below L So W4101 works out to 1.1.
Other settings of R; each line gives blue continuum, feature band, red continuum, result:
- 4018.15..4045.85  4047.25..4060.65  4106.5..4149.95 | 0.70 A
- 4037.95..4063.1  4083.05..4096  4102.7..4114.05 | -1.14 A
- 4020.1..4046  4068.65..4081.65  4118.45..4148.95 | 0.64 A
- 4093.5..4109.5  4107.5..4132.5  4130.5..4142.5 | 1.43 A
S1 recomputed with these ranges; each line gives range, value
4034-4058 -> 22.93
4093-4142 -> 22.35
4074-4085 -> 20.89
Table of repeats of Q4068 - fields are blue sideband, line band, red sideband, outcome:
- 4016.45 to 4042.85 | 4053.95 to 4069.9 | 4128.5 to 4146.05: 0.07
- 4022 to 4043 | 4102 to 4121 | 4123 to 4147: 0.13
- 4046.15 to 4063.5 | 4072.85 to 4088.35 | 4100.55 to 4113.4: -0.08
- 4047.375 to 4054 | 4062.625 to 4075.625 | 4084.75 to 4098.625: -0.04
